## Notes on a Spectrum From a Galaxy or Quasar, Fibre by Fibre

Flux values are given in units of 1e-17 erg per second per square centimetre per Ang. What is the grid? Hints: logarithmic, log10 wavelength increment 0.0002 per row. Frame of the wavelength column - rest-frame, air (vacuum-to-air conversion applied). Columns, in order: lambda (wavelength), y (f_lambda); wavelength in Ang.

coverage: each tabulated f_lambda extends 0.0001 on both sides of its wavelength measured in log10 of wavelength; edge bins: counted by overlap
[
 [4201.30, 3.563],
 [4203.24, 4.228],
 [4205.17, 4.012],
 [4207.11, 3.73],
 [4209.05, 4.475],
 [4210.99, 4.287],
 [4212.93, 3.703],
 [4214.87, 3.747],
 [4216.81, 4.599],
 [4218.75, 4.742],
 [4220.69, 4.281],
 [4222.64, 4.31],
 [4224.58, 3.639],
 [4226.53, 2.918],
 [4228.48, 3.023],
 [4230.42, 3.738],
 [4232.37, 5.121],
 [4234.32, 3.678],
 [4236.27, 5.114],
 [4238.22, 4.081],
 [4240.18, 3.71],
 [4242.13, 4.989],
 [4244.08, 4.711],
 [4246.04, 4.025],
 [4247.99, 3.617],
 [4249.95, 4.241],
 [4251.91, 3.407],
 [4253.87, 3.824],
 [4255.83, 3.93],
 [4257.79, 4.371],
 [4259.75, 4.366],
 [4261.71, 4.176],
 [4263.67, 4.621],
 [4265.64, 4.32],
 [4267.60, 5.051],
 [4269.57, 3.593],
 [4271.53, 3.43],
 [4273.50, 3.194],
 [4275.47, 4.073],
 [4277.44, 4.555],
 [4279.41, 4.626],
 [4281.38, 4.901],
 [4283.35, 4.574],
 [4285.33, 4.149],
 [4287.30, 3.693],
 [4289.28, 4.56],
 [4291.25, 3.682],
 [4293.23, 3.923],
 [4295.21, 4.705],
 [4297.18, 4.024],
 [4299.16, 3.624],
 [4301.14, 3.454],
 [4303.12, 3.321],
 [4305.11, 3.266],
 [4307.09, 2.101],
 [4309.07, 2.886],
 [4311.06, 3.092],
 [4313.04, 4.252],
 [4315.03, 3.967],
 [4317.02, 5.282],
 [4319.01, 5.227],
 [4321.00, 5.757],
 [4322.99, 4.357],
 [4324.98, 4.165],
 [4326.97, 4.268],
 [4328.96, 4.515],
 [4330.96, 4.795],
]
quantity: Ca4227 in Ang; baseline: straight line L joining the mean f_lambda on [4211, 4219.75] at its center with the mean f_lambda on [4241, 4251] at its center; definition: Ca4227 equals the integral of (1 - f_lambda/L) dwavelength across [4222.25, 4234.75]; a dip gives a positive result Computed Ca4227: 1.46 Ang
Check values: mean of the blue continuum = 4.21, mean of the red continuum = 4.3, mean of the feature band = 3.76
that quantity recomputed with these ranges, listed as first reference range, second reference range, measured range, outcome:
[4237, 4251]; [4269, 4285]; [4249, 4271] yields 0.1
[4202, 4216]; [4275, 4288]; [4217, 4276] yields 1.8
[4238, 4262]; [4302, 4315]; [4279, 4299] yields -4.2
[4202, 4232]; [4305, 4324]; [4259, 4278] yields -0.5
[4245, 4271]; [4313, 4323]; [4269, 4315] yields 7.3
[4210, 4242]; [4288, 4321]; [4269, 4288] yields -0.7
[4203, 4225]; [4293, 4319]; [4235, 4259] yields -0.9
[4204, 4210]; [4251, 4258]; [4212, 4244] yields -1.1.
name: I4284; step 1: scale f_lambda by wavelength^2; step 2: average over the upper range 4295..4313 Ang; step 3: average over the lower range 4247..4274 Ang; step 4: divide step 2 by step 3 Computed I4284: 0.86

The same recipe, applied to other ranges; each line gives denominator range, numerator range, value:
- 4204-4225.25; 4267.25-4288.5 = 1.03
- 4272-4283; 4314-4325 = 1.16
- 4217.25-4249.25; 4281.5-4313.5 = 0.93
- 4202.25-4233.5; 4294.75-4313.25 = 0.88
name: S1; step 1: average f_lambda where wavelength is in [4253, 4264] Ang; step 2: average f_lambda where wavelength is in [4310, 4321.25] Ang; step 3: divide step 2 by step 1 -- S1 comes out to 1.1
